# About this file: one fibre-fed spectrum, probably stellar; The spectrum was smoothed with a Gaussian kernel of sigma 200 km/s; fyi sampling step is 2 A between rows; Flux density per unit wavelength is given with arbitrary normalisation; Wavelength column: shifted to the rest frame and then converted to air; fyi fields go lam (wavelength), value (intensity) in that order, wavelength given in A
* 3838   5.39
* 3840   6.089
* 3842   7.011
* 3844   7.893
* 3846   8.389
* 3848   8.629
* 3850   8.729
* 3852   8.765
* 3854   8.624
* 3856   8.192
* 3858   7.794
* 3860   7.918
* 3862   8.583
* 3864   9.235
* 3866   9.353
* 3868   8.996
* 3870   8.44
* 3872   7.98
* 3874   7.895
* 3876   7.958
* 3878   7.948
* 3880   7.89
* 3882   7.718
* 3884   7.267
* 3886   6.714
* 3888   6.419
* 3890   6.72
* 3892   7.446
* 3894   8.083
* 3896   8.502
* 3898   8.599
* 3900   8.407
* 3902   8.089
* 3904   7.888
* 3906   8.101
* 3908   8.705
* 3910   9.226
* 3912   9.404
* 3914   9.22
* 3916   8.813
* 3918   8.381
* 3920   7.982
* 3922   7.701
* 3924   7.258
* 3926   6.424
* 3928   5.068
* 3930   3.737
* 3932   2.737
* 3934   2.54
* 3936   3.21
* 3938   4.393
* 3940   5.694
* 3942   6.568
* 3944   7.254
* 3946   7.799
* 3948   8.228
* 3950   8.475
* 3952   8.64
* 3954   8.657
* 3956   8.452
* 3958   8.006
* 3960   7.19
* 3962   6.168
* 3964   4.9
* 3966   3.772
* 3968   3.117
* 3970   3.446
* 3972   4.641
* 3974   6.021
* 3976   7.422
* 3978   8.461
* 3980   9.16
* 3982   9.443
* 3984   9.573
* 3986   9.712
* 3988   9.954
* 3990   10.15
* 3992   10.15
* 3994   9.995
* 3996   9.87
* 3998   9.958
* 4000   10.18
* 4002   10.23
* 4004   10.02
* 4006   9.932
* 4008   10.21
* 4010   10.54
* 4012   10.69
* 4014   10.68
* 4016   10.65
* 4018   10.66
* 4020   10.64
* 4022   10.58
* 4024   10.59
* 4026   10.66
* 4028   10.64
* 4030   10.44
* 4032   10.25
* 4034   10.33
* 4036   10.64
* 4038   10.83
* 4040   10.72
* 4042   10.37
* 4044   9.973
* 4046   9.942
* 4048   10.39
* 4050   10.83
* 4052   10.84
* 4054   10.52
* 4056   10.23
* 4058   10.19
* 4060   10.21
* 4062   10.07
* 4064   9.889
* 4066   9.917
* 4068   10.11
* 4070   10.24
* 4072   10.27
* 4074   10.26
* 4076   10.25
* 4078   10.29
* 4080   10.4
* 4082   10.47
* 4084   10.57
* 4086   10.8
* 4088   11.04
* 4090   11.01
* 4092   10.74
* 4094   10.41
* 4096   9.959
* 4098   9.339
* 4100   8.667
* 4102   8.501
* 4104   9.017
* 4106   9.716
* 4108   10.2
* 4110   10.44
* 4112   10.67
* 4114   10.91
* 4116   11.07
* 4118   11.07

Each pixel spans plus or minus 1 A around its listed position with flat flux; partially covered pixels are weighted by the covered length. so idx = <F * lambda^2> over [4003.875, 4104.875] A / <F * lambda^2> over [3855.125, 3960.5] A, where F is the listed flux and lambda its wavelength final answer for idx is 1.5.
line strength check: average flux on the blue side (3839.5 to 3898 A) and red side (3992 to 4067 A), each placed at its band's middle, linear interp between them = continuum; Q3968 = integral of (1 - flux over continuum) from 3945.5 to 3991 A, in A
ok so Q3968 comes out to 9.70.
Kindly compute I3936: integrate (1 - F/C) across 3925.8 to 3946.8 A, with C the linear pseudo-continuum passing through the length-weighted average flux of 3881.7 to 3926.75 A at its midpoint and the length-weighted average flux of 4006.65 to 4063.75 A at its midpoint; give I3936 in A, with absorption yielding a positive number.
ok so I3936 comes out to 8.9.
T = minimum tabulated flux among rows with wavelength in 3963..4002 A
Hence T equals 3.117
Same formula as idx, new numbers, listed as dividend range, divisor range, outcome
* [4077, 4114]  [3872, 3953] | 1.54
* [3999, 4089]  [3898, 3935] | 1.53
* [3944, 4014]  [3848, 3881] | 1.06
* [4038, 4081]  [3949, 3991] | 1.45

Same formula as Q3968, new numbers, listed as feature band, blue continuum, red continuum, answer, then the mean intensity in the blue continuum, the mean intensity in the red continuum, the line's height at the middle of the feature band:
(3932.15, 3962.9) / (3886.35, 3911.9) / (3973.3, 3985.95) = 6.2 A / 8.03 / 8.5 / 8.32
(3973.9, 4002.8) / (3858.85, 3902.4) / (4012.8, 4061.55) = 0.8 A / 8.01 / 10.5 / 9.71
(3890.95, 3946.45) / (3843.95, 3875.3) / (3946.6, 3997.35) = 7.4 A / 8.48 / 7.76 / 8.1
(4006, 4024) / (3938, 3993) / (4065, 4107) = -4.3 A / 7.39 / 10.1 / 8.5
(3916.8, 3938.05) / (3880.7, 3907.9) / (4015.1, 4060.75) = 7.2 A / 7.72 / 10.5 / 8.36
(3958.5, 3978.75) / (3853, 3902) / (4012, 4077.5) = 8.2 A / 8.03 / 10.4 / 9.32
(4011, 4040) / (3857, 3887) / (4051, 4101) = -2.6 A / 8.11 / 10.3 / 9.73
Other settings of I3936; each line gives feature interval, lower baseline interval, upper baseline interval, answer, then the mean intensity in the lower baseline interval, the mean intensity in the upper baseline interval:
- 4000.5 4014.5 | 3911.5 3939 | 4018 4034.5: -0.9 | 6.15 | 10.5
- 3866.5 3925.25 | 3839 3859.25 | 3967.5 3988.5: -2.1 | 8.01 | 7.4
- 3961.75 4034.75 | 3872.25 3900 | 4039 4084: 2.7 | 7.67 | 10.3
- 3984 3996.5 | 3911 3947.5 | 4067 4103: -3.3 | 6.37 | 10.2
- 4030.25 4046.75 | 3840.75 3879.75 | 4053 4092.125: -0.6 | 8.31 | 10.4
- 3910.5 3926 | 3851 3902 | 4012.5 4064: 0.7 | 8.06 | 10.5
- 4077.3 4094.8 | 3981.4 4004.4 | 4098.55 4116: -1.4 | 9.94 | 9.83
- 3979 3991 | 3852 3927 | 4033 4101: -0.5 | 8.11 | 10.3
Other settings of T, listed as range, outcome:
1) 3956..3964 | 4.9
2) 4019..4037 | 10.25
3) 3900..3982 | 2.54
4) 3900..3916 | 7.888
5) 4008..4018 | 10.21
